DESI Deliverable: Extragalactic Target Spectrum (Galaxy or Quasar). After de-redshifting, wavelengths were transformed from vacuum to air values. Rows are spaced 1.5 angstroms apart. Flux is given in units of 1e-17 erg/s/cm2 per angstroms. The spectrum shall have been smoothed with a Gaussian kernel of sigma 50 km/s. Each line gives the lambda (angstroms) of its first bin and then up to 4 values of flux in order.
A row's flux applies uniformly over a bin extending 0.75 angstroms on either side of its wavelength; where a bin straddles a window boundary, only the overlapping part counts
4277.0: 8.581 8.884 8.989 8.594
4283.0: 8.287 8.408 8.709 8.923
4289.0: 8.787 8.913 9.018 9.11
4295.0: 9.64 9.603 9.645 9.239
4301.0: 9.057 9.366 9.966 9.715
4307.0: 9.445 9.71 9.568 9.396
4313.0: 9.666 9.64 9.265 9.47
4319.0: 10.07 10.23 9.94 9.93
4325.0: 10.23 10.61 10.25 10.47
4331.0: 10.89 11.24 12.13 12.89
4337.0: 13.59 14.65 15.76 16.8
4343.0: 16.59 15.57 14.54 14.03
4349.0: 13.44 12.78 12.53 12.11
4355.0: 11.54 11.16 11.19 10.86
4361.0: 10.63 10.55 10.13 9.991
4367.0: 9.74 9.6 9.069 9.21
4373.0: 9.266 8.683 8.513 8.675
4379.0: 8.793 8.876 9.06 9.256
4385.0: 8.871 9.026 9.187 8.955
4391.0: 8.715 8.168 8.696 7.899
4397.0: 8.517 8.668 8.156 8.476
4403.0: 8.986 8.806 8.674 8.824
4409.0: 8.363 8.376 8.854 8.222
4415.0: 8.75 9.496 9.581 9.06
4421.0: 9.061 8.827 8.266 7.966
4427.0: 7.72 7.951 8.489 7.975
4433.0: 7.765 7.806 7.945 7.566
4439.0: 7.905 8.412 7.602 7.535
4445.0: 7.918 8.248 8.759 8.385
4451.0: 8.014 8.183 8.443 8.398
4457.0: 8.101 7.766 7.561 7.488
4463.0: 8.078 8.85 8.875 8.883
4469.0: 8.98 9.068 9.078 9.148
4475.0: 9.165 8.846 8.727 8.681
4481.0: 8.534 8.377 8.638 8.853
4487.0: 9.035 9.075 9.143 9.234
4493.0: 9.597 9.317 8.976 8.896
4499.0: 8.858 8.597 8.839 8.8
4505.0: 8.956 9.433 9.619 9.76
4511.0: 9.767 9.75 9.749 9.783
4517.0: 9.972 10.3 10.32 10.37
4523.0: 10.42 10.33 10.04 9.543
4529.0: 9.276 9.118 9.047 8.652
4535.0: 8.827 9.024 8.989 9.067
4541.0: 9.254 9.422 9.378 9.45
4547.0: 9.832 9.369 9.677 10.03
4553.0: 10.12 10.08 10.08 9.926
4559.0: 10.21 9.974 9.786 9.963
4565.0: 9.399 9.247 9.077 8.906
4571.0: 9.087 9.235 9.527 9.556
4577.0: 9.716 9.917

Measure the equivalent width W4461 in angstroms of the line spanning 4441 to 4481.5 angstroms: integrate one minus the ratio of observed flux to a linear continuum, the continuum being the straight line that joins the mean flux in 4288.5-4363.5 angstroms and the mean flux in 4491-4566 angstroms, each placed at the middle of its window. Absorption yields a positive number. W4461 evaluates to 6.61 angstroms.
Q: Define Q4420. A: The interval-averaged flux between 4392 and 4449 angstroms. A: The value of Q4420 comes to 8.38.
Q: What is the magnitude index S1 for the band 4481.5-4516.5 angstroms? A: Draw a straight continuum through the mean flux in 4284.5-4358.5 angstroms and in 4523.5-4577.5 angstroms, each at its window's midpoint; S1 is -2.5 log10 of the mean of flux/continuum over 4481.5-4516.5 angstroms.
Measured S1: 0.08 mag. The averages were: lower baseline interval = 11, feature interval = 9.18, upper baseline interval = 9.51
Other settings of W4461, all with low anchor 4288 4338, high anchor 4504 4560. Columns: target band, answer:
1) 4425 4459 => 6.1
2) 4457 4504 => 4.7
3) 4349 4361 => -2.2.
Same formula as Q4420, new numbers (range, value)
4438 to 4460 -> 8.09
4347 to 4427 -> 9.46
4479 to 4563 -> 9.44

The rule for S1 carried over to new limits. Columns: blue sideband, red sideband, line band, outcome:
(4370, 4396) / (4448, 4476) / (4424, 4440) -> 0.09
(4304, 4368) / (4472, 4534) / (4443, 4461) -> 0.22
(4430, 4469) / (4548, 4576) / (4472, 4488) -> -0.04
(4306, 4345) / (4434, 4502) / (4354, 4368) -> 0.01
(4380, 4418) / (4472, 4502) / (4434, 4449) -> 0.11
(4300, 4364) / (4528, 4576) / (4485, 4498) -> 0.10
